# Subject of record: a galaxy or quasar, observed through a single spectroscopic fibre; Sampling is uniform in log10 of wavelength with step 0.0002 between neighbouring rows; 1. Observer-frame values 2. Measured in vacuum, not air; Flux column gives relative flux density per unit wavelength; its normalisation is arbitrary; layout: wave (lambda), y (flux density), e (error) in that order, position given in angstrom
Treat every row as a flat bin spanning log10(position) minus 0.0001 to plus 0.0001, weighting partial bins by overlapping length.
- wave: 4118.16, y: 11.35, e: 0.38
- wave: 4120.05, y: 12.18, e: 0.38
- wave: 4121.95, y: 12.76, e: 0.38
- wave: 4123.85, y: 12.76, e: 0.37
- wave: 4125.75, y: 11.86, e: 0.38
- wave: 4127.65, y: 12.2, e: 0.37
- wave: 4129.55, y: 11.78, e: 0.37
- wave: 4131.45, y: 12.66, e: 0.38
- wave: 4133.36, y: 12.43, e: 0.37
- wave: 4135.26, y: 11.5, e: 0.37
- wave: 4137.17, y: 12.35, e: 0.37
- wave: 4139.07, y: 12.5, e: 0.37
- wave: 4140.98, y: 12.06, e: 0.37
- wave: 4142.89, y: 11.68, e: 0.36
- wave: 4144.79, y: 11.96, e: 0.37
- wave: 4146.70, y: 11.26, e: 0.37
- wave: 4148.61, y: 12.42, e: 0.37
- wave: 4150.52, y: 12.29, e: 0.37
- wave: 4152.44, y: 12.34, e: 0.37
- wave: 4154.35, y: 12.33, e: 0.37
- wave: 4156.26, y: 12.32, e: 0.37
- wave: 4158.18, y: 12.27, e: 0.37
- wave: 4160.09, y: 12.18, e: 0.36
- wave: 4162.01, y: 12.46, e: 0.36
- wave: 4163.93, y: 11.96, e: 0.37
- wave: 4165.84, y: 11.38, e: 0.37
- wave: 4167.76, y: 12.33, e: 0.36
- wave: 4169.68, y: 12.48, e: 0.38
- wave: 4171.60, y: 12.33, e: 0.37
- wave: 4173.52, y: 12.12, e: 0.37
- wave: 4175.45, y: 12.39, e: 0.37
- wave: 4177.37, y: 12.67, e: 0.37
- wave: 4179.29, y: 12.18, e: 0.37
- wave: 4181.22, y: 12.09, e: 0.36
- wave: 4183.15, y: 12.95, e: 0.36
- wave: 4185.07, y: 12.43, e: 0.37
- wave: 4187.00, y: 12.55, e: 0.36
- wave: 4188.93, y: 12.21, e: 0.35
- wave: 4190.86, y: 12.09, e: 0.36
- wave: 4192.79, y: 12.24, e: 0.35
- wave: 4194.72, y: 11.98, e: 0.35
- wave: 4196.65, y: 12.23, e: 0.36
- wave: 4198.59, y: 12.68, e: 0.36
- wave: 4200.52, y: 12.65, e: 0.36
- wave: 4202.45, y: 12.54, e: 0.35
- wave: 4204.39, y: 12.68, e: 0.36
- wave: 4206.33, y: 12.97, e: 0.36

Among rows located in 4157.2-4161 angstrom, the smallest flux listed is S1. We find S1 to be 12.18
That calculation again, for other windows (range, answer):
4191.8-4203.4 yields 11.98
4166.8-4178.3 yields 12.12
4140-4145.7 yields 11.68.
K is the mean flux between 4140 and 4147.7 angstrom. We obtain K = 11.7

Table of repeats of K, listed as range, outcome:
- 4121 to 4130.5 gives 12.3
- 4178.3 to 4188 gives 12.4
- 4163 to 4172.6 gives 12.1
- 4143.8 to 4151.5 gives 12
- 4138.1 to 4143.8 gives 12.1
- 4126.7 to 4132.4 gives 12.2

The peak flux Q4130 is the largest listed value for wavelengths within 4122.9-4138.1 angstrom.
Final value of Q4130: 12.76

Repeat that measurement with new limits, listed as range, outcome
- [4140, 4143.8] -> 12.06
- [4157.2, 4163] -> 12.46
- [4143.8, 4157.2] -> 12.42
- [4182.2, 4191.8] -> 12.95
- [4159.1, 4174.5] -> 12.48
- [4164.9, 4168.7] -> 12.33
